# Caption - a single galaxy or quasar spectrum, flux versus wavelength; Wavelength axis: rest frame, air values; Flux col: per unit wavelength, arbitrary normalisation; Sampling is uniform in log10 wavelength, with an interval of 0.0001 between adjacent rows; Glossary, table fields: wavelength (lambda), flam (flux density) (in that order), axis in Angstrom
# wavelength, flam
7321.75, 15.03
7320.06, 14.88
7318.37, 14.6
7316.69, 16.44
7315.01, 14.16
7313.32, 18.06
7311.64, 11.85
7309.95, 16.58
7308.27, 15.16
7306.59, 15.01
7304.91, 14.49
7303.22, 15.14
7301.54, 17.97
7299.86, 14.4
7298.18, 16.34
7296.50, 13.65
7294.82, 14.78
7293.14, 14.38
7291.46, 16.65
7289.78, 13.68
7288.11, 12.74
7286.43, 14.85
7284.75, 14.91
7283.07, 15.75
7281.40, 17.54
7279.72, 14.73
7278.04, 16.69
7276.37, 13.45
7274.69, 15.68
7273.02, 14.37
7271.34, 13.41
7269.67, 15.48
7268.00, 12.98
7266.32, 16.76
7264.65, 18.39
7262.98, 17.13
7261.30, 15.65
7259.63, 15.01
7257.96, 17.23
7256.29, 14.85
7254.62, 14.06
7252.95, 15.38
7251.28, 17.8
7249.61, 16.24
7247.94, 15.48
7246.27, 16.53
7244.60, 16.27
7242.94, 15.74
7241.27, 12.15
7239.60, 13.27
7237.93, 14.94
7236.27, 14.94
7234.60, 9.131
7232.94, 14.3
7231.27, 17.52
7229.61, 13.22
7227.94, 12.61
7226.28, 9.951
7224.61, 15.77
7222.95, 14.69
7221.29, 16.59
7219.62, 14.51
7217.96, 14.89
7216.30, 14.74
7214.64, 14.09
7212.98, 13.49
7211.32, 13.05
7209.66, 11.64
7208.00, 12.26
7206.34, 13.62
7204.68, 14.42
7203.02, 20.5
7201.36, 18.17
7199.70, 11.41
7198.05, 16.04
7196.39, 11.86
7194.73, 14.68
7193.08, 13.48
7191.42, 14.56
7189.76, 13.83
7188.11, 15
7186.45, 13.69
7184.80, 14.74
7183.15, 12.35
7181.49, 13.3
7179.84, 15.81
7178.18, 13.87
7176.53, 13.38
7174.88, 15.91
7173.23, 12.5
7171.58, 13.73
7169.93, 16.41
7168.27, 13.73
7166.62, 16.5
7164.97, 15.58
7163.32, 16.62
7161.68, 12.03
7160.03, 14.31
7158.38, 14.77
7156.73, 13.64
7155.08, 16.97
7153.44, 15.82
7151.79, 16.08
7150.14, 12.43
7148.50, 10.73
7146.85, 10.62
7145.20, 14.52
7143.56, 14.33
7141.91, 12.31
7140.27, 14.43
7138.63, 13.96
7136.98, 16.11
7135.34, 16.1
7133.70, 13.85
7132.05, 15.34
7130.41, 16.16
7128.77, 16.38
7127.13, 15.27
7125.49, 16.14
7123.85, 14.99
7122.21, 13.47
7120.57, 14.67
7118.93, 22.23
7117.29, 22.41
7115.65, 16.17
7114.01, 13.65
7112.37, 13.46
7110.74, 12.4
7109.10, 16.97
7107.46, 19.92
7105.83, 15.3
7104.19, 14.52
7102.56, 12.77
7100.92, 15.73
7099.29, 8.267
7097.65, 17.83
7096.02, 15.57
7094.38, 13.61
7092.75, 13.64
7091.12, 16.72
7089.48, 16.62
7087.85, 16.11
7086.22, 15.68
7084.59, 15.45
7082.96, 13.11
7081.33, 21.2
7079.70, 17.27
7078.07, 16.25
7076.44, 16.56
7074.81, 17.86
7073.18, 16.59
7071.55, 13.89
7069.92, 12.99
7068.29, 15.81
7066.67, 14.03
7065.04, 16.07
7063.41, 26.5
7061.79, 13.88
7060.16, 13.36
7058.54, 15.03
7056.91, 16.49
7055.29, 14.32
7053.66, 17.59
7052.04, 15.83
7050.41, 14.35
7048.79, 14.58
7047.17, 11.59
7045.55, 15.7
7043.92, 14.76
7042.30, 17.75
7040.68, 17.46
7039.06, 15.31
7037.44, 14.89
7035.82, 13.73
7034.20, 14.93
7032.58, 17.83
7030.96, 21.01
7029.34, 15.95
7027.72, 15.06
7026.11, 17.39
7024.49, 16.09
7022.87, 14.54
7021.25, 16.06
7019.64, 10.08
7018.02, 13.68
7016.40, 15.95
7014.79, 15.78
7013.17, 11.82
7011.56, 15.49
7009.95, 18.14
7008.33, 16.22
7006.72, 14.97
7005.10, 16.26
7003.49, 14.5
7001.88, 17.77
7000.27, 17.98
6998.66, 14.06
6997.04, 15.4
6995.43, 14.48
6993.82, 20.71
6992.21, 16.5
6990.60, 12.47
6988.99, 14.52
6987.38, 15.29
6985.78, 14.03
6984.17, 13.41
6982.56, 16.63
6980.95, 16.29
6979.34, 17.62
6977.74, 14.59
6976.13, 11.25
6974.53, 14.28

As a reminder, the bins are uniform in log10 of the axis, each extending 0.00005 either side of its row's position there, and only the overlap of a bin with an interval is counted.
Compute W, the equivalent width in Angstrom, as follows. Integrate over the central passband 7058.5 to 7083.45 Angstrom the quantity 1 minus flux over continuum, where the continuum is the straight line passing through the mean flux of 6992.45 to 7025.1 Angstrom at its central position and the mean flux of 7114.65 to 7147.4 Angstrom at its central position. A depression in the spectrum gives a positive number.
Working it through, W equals -1.37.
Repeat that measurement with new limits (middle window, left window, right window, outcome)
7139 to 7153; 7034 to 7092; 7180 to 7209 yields 1.5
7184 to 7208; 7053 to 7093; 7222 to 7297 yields 1.1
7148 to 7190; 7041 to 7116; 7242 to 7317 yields 2.9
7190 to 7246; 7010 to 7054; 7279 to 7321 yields 3.7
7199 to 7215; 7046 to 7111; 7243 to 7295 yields 1.2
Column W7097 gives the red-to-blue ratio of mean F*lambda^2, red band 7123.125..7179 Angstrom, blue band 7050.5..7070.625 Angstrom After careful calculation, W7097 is 0.94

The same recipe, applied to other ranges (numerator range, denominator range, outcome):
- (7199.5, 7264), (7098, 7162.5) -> 1.02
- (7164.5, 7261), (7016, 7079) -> 0.97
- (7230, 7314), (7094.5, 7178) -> 1.06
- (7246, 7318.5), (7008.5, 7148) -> 1.05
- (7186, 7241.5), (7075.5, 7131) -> 0.92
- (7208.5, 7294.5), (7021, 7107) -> 0.99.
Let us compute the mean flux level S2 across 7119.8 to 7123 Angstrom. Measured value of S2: 14.1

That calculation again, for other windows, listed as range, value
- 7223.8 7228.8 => 12.7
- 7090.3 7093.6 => 15.2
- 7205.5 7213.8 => 12.8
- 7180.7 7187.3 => 13.5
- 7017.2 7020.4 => 11.9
